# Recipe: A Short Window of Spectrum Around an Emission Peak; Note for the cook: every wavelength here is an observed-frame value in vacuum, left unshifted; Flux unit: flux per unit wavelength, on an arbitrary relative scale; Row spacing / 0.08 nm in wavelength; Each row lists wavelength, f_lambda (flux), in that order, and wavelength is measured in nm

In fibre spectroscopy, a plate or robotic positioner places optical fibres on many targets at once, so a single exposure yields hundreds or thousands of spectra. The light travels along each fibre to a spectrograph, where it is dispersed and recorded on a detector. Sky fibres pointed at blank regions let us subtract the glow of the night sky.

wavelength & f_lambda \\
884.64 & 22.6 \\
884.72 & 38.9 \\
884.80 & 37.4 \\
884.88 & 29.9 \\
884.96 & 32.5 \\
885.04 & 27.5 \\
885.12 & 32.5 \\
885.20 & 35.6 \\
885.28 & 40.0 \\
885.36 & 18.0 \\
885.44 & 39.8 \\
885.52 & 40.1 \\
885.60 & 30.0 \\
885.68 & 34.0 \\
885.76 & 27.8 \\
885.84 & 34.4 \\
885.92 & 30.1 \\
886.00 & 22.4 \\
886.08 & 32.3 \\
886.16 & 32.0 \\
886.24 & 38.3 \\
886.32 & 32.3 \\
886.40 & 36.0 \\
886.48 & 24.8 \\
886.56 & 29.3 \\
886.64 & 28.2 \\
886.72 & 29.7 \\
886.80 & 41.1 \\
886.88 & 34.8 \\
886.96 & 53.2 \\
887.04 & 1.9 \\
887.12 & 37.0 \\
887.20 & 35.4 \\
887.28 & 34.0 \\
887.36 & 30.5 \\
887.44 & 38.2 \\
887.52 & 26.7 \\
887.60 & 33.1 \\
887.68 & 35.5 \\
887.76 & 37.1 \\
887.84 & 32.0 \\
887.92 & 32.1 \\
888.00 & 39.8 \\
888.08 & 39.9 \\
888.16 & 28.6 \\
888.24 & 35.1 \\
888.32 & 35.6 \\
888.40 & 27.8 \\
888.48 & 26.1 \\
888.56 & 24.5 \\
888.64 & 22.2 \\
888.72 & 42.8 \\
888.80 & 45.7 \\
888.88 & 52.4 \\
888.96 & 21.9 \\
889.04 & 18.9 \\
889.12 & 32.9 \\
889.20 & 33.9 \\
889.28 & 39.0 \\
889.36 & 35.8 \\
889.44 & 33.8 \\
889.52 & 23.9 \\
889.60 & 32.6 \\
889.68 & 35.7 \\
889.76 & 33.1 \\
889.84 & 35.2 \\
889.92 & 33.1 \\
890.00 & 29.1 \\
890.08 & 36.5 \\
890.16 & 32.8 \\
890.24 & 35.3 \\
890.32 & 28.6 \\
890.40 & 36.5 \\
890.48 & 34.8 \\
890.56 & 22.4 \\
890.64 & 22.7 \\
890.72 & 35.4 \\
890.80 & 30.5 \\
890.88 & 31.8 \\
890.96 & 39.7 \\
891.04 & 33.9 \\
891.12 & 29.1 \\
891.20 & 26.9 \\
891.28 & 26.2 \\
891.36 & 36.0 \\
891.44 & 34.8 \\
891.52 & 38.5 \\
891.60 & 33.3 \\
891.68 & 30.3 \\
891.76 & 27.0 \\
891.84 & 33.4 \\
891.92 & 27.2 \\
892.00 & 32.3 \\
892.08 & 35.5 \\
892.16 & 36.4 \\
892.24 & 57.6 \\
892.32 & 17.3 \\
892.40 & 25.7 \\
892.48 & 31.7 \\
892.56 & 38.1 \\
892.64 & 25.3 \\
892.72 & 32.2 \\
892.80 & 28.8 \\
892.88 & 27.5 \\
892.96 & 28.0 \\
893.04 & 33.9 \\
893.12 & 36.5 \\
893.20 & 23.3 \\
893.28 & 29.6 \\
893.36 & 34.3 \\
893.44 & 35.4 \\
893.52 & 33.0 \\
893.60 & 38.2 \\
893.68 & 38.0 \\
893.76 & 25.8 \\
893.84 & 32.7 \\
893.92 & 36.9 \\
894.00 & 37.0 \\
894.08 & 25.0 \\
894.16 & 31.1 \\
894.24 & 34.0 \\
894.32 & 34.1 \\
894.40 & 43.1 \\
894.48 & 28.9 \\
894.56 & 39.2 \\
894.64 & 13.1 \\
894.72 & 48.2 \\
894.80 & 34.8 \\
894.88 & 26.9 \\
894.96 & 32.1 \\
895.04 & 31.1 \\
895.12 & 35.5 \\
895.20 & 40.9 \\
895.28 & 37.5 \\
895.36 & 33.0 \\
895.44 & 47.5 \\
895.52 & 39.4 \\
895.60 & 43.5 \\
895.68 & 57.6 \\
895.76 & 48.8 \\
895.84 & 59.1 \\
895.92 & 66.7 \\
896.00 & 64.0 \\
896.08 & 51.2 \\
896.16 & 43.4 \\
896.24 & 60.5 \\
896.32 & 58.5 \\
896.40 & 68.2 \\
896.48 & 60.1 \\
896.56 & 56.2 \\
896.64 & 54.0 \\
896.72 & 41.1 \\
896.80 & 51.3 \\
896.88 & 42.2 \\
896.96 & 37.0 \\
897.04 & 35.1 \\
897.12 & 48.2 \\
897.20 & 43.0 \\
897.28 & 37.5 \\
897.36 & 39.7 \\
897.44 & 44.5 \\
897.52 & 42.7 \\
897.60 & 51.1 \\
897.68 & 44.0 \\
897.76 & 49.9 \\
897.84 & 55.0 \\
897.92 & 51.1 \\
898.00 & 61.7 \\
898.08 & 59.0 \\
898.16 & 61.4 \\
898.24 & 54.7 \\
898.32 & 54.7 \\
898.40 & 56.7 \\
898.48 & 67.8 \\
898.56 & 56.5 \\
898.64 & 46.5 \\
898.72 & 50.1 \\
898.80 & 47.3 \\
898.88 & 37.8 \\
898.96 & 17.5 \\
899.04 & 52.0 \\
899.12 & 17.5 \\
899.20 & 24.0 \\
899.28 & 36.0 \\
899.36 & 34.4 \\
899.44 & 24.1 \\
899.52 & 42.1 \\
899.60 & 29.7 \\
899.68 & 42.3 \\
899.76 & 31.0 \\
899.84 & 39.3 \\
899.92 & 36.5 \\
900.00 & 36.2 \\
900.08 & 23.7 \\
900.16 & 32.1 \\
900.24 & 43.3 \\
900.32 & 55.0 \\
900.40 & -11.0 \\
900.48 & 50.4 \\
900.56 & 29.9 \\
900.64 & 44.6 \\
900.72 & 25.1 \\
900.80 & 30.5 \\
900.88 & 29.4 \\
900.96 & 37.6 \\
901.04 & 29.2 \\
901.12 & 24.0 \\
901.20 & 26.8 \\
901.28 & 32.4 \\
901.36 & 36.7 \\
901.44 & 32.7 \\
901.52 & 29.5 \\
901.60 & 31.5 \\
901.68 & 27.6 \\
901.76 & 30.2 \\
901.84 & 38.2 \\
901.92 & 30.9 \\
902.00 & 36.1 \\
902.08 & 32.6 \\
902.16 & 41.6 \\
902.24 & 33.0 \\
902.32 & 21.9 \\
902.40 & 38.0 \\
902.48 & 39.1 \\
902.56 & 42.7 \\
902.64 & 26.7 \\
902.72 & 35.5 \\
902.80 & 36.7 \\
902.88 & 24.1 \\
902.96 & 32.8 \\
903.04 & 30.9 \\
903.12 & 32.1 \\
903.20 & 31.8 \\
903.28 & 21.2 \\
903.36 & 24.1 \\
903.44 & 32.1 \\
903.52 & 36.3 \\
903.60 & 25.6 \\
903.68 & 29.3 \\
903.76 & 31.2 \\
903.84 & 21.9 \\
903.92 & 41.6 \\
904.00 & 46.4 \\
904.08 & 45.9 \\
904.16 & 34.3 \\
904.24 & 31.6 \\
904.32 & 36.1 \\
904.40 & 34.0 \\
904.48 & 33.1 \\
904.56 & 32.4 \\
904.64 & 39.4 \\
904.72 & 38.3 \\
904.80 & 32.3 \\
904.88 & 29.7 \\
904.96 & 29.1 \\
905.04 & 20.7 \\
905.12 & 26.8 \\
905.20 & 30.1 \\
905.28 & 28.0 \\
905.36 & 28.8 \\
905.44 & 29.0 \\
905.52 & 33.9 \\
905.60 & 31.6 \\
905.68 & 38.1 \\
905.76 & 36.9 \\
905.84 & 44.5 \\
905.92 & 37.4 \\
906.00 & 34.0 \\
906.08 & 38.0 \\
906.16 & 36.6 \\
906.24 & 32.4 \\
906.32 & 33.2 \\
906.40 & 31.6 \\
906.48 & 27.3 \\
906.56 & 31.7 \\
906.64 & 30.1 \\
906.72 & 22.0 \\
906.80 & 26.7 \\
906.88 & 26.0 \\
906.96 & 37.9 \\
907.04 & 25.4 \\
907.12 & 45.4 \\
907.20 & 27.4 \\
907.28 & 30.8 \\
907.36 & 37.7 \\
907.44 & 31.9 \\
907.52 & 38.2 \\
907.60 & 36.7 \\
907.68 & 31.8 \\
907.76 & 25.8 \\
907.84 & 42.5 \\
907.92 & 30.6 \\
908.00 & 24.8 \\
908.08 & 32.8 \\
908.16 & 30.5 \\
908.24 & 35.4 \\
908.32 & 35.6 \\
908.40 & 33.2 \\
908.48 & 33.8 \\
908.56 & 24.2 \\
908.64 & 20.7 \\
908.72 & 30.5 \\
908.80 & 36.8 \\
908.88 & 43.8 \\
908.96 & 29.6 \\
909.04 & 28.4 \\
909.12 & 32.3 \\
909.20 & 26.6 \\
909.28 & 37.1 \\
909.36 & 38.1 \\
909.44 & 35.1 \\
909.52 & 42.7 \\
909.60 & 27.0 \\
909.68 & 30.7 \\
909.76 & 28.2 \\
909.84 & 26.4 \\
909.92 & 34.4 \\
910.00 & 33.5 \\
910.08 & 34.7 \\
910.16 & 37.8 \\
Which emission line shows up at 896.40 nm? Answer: [S II] 6716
